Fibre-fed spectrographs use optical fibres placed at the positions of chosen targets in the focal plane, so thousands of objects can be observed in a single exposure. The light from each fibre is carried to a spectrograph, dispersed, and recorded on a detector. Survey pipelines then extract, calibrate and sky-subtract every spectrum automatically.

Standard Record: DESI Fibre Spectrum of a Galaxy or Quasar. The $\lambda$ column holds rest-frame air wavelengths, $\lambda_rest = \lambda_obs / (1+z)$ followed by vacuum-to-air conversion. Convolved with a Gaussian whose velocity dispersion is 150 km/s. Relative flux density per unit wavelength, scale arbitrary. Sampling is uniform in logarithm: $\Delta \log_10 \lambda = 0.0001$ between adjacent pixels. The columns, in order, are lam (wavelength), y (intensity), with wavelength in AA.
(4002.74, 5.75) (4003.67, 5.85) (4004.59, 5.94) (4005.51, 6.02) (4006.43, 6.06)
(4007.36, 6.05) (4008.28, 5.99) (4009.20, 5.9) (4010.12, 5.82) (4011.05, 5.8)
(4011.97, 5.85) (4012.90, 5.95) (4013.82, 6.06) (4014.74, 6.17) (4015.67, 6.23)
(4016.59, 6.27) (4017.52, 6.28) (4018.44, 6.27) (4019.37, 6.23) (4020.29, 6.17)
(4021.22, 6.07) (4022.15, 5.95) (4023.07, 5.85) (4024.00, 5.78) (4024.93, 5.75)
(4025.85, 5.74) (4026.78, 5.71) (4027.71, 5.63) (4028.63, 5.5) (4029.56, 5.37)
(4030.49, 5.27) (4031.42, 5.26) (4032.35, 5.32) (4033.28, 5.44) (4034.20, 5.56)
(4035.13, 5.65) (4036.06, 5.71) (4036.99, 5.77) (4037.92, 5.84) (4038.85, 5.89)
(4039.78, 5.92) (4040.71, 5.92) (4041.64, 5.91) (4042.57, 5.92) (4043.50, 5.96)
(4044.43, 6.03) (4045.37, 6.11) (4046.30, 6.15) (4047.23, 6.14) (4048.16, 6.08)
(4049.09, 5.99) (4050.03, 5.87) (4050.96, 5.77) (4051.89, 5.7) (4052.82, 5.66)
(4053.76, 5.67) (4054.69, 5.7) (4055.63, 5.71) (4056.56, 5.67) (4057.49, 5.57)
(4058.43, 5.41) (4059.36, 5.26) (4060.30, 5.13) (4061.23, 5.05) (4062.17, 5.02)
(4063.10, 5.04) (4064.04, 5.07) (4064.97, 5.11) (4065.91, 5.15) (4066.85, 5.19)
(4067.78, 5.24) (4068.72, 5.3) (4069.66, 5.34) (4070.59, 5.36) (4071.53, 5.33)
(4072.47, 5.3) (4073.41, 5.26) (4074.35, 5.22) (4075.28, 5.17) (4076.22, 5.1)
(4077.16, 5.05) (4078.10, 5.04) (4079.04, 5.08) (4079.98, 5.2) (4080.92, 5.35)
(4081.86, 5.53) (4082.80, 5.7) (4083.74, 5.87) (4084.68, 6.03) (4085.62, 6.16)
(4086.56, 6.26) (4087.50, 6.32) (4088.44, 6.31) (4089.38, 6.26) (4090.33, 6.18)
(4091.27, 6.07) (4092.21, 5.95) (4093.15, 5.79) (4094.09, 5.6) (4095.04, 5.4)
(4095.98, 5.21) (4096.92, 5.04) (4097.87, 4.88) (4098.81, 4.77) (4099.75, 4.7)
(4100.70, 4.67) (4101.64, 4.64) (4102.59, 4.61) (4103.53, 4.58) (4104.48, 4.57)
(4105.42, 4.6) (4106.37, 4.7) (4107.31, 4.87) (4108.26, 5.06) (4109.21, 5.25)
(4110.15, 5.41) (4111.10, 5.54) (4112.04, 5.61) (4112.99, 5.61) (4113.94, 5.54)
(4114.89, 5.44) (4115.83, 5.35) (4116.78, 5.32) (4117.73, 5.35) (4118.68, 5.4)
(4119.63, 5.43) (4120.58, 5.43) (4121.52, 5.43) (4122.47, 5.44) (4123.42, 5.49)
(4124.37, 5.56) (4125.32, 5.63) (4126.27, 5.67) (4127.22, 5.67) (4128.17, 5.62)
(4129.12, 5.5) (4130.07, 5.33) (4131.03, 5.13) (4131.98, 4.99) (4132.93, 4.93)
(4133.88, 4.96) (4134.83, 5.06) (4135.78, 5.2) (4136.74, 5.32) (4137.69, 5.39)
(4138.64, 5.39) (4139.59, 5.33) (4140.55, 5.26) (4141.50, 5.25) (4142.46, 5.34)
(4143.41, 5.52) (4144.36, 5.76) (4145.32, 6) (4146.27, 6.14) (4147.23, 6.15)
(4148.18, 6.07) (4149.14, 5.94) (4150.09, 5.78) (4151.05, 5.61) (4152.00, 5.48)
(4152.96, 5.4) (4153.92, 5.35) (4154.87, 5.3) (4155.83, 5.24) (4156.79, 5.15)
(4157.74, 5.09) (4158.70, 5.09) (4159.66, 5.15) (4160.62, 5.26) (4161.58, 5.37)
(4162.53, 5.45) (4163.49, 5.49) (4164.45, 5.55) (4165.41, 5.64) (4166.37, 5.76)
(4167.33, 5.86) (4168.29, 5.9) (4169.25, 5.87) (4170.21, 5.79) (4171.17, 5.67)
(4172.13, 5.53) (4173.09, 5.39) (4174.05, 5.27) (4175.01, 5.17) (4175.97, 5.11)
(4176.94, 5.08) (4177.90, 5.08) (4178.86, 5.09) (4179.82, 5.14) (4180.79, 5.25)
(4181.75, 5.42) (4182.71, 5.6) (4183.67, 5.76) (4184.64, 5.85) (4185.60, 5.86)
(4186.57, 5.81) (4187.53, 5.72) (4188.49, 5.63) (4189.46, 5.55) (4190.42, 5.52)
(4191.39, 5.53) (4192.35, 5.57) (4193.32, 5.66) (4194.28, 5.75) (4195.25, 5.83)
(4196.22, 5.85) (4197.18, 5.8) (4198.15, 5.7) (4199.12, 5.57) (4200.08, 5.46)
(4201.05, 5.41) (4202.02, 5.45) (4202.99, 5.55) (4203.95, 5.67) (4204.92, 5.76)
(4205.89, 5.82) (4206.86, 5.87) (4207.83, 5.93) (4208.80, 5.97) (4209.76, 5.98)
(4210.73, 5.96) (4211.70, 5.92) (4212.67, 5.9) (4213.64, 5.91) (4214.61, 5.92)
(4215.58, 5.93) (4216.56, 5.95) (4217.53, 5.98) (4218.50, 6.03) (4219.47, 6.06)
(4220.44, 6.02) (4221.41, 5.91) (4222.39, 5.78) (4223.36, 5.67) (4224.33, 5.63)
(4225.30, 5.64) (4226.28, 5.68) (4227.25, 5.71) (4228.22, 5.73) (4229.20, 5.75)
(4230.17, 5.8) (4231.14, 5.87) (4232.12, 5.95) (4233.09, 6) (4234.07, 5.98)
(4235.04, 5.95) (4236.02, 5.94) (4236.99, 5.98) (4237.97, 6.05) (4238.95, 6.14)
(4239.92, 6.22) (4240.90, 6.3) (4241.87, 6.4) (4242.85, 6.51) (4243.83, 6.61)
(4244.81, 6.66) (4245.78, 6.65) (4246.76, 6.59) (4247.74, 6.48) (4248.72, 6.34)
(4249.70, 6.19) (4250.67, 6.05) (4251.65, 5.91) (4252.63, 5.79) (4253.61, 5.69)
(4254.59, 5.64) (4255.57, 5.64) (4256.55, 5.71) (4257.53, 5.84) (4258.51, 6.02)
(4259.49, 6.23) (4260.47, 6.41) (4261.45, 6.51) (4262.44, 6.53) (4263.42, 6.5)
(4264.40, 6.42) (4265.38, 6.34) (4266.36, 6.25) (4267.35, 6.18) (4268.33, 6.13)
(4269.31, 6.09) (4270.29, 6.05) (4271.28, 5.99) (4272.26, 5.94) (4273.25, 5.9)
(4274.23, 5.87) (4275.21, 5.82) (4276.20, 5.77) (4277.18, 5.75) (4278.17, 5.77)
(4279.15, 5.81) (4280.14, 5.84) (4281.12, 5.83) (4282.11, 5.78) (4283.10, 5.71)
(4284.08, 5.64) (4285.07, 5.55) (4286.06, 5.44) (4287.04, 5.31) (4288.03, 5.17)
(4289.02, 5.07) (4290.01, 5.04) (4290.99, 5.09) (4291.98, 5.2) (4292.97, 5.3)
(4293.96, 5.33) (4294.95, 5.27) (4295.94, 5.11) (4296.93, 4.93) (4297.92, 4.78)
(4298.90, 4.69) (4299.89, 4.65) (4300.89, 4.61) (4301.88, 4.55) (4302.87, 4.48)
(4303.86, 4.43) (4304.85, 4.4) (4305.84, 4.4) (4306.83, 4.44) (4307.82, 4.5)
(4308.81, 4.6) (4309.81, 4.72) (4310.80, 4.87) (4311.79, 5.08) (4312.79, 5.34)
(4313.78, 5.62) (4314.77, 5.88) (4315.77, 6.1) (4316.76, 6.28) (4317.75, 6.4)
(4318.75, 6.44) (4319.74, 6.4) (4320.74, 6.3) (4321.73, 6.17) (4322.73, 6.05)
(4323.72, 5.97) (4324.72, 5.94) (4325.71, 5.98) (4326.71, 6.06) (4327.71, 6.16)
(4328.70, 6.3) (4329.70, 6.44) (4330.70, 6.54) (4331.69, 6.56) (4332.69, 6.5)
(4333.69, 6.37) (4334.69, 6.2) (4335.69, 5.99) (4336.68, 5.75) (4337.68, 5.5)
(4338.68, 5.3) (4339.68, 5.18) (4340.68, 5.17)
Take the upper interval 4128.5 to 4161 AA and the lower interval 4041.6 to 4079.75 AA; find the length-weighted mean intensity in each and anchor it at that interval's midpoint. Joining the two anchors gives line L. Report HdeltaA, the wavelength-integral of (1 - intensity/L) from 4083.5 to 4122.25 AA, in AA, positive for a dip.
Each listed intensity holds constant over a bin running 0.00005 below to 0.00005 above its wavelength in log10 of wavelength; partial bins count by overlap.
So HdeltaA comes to 0.4 AA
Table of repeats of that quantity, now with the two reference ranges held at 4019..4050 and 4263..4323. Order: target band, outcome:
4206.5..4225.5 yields -1.07 AA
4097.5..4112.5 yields 2.14 AA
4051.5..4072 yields 1.51 AA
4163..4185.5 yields 0.56 AA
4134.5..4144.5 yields 0.60 AA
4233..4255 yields -2.49 AA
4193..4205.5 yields -0.10 AA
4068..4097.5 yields 0.91 AA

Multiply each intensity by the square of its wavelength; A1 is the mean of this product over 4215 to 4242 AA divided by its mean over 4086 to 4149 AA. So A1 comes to 1.2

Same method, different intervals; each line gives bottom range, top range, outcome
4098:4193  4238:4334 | 1.14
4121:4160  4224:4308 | 1.11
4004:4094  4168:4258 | 1.10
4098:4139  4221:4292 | 1.22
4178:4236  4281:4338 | 1.01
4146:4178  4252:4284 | 1.14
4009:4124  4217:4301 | 1.16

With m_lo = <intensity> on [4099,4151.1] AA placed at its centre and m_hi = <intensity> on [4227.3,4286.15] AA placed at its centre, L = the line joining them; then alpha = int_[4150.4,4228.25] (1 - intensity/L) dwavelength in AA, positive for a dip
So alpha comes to 0.9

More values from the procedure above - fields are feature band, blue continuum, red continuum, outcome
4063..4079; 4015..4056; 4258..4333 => 1.7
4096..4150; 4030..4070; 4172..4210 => 2.7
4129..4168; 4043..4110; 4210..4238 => 1.4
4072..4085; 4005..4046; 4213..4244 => 1.2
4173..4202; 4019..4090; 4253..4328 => 0.5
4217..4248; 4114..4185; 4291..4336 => -3.2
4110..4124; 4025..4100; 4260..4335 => 0.3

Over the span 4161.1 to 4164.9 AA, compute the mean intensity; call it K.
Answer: 5.47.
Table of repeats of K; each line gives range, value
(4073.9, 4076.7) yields 5.17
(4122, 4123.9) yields 5.46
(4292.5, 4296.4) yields 5.25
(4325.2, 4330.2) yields 6.19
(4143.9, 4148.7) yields 6.02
